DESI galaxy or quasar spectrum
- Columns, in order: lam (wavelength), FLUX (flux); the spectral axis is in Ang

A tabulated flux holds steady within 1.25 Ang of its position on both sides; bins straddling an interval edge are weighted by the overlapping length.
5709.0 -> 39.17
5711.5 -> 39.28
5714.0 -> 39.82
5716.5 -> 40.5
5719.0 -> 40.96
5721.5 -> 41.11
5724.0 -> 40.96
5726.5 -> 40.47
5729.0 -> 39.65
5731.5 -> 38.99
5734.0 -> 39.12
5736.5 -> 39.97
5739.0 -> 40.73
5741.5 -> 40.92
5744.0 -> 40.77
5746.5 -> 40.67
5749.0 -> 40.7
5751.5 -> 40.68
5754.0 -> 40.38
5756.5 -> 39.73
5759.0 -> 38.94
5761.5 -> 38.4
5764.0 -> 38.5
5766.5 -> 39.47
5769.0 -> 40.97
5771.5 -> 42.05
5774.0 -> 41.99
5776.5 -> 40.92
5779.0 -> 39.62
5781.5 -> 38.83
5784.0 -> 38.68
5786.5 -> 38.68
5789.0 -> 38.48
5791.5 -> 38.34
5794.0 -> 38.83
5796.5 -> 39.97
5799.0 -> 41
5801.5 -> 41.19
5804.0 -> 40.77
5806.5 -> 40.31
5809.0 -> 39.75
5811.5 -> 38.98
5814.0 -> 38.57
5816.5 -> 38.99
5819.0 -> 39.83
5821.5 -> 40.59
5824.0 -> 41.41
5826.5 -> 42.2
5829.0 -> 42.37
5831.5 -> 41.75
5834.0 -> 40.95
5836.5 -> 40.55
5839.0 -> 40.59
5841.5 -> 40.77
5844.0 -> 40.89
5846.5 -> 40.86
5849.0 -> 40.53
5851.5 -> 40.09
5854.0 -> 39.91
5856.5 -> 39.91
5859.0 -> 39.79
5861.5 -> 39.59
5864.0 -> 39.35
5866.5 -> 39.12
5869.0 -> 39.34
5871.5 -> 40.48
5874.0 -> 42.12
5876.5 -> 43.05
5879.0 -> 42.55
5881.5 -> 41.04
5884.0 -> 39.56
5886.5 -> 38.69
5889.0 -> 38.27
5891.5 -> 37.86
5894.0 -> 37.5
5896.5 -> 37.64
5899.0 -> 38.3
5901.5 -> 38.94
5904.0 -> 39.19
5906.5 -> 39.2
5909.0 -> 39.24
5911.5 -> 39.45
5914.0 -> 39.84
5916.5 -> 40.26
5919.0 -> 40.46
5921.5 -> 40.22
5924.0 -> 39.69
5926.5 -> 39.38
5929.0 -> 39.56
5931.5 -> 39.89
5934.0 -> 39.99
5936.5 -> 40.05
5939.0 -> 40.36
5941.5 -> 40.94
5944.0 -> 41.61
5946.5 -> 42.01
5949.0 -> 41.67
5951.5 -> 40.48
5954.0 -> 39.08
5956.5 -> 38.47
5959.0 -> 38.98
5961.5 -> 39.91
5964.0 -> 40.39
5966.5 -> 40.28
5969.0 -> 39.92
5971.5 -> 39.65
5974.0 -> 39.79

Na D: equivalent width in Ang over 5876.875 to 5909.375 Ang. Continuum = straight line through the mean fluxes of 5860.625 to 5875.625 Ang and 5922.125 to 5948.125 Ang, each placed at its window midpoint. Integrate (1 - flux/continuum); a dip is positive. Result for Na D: 0.82 Ang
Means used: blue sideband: 40.1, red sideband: 40.4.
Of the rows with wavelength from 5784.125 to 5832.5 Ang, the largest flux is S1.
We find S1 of 42.37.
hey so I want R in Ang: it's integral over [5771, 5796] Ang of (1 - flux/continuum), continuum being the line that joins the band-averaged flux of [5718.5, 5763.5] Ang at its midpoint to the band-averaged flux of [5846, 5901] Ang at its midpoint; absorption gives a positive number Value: 0.3 Ang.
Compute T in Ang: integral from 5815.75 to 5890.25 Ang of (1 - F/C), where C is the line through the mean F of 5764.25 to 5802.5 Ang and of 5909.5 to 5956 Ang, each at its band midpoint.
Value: -0.9 Ang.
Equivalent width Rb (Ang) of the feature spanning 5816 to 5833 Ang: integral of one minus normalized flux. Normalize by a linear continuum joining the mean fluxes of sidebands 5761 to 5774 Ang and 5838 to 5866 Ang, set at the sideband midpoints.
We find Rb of -0.4 Ang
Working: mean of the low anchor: 40.2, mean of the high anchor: 40.2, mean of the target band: 41.1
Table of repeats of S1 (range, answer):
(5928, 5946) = 41.61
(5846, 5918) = 43.05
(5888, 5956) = 42.01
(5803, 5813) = 40.77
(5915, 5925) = 40.46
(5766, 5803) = 42.05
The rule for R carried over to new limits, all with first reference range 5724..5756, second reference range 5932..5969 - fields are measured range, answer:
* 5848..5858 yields 0.0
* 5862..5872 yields 0.2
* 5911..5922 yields 0.1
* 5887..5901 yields 0.8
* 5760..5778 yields 0.0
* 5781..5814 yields 0.6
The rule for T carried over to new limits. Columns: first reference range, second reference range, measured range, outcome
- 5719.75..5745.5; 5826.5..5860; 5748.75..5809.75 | 0.92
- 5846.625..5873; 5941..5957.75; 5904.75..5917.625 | 0.23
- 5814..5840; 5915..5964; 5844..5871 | 0.48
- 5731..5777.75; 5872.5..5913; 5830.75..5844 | -0.36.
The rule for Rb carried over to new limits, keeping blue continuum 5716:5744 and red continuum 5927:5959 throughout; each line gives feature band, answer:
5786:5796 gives 0.4 Ang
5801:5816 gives 0.2 Ang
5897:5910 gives 0.4 Ang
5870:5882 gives -0.5 Ang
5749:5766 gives 0.3 Ang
